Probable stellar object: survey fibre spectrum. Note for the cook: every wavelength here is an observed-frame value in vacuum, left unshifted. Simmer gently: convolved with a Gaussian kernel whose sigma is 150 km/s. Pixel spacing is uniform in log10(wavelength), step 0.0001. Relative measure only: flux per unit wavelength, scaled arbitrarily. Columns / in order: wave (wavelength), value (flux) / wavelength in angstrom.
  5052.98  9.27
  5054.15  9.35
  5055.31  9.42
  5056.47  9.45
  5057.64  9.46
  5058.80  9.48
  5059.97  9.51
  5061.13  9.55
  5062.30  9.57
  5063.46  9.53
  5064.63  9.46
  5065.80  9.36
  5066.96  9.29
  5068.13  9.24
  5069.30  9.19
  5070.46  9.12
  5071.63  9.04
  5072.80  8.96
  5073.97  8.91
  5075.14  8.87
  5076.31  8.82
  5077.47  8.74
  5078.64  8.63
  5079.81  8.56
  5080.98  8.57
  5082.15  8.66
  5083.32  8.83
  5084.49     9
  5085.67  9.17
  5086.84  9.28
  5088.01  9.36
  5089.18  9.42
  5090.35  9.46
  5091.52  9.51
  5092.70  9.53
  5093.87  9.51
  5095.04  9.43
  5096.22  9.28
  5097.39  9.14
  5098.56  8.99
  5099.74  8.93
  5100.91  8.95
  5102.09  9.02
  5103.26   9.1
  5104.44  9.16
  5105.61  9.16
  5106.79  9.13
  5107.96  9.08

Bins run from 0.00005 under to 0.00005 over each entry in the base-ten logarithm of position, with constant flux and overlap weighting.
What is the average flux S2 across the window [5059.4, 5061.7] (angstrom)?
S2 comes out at 9.55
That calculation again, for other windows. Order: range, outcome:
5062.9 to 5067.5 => 9.41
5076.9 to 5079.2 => 8.68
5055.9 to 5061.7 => 9.49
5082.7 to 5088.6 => 9.12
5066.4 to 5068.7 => 9.25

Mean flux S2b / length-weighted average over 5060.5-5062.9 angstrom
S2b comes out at 9.58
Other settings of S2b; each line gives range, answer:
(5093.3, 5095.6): 9.48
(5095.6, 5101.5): 9.05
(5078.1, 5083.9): 8.65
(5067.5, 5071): 9.19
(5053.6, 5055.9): 9.42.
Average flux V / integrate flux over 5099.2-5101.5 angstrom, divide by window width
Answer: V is 8.95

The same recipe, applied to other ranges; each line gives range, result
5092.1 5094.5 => 9.51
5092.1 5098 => 9.37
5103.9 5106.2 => 9.17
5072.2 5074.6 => 8.91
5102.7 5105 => 9.11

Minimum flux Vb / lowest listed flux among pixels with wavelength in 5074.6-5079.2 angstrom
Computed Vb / 8.63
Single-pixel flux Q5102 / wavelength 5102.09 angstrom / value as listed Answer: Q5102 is 9.02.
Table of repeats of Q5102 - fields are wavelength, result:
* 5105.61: 9.16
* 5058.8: 9.48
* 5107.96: 9.08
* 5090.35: 9.46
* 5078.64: 8.63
